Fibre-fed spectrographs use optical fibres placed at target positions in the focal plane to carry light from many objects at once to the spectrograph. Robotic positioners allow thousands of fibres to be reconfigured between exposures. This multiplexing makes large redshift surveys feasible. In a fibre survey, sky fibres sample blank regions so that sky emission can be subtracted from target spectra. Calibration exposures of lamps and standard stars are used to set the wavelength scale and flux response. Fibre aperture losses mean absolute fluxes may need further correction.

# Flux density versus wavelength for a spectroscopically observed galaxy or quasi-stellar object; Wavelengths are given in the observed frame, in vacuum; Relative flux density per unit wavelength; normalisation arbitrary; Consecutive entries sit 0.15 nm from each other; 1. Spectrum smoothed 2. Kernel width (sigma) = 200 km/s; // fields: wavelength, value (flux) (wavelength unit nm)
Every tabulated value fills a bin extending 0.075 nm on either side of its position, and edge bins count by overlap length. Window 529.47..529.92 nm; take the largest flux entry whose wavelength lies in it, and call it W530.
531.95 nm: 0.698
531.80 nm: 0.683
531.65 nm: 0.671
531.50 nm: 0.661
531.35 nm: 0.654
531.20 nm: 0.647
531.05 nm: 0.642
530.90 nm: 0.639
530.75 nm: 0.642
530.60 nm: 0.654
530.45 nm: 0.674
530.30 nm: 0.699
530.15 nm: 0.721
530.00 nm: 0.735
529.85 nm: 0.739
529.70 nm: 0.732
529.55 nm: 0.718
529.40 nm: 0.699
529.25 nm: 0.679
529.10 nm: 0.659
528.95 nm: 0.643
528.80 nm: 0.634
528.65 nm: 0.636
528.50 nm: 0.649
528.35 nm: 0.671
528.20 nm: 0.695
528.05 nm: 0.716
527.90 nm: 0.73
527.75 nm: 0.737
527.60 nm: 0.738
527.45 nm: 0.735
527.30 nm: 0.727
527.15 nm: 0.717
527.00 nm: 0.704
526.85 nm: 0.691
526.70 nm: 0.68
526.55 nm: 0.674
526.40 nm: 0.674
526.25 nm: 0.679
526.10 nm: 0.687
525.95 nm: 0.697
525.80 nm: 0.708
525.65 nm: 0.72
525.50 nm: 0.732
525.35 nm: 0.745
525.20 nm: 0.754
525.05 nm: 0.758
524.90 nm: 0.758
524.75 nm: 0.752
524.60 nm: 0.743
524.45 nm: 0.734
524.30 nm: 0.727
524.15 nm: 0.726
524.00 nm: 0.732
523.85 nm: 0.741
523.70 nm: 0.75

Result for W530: 0.739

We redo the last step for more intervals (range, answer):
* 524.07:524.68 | 0.743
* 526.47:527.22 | 0.717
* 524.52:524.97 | 0.758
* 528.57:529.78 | 0.732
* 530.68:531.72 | 0.671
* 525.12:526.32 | 0.754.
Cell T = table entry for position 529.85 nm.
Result 0.739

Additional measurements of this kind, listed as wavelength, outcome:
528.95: 0.643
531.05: 0.642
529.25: 0.679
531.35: 0.654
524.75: 0.752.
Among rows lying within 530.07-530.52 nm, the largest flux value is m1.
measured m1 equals 0.721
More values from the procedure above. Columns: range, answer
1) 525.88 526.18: 0.697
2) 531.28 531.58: 0.661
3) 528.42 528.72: 0.649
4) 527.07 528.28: 0.738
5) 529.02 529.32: 0.679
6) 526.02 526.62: 0.687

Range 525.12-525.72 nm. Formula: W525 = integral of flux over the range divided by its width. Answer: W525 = 0.738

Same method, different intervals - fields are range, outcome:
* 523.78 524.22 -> 0.733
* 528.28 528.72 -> 0.652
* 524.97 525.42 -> 0.752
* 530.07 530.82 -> 0.679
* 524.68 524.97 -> 0.755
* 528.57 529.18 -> 0.643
